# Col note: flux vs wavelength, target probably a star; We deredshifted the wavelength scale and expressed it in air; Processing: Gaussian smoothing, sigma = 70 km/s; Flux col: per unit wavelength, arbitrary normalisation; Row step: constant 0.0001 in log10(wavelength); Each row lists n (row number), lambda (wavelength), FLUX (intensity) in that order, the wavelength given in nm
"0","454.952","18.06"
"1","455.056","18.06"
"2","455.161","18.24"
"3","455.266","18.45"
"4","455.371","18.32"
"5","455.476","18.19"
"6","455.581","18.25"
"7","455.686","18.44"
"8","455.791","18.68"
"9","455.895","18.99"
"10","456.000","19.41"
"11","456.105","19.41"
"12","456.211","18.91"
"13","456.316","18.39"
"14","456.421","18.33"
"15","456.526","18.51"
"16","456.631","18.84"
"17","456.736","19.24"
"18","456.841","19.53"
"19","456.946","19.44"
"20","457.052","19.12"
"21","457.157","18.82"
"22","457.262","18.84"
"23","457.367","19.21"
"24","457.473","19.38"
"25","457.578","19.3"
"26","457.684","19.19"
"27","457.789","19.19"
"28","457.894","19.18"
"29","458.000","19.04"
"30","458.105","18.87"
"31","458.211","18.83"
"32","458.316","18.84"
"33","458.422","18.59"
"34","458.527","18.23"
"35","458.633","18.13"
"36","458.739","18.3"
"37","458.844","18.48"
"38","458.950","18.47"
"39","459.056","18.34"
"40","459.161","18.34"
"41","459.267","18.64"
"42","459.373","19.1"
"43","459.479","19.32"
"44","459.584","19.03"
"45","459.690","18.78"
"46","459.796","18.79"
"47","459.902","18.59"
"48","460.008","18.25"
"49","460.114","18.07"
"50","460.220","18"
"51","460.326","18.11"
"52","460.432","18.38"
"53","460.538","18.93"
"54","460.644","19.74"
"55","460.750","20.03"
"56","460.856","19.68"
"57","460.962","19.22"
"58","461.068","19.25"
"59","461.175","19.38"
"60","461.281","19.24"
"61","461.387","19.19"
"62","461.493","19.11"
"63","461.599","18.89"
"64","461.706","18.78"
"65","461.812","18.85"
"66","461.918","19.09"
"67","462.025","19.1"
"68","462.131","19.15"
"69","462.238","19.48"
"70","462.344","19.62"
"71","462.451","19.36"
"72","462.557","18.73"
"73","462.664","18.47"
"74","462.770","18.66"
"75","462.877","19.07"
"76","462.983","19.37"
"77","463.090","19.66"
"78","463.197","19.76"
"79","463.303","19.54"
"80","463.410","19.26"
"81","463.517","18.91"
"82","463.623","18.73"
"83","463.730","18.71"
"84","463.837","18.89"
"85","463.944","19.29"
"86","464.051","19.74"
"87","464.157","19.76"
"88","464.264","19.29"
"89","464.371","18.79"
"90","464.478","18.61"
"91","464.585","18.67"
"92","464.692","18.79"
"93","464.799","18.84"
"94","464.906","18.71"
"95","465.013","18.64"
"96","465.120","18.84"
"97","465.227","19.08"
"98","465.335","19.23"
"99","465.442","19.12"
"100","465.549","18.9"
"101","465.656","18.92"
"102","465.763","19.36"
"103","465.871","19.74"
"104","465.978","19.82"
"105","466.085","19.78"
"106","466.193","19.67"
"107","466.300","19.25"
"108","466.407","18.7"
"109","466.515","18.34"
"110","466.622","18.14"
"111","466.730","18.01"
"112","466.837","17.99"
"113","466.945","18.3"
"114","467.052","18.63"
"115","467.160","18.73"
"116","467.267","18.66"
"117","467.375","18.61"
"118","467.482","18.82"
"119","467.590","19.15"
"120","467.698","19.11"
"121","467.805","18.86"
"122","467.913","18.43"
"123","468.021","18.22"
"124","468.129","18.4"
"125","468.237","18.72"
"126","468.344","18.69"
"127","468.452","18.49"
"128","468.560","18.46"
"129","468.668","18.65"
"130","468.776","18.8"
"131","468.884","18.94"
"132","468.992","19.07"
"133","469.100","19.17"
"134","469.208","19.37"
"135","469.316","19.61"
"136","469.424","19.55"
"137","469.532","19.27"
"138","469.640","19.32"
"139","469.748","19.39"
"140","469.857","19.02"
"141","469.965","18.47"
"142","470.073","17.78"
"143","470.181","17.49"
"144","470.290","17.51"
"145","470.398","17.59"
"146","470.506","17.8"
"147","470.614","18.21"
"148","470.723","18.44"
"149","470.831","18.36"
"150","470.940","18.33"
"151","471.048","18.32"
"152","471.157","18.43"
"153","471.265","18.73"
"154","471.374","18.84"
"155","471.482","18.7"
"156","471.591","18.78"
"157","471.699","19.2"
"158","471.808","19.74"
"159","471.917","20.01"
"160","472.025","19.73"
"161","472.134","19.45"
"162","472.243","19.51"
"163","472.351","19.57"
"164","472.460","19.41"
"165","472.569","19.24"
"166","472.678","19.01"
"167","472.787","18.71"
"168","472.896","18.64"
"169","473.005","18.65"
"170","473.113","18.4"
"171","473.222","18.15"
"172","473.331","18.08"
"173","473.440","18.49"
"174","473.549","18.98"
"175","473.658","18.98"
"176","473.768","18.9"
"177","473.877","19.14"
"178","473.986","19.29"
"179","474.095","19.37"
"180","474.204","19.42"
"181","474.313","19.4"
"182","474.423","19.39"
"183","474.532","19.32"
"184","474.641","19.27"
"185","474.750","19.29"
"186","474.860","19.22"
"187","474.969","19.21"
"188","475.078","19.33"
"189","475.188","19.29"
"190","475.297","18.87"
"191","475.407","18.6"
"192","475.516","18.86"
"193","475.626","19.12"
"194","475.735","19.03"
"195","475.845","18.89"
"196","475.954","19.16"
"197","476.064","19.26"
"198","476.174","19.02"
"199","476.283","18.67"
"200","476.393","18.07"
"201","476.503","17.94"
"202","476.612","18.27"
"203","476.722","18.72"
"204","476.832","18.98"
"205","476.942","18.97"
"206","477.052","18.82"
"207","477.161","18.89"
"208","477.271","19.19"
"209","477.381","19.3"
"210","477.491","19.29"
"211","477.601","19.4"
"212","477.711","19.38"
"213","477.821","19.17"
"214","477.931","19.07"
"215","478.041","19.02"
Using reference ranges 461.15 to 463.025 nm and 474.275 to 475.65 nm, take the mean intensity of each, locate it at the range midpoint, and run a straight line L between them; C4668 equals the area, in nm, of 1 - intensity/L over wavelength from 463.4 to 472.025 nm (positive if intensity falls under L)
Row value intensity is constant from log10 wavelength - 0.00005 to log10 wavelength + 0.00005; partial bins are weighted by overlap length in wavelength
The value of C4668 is 0.13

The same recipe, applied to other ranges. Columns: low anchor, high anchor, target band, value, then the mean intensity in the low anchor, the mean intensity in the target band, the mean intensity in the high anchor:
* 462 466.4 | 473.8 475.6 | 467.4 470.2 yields 0.05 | 19.2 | 18.8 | 19.2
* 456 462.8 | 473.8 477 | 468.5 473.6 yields 0.05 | 18.9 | 18.8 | 19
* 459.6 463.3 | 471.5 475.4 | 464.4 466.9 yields 0.02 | 19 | 18.9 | 19.1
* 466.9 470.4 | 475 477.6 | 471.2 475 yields -0.05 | 18.7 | 19.1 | 18.9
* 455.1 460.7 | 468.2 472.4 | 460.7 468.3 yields -0.09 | 18.8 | 19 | 18.8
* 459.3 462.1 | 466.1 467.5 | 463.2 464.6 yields -0.03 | 19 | 19.1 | 18.6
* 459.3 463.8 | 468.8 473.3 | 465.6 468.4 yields 0.02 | 19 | 18.8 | 18.8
